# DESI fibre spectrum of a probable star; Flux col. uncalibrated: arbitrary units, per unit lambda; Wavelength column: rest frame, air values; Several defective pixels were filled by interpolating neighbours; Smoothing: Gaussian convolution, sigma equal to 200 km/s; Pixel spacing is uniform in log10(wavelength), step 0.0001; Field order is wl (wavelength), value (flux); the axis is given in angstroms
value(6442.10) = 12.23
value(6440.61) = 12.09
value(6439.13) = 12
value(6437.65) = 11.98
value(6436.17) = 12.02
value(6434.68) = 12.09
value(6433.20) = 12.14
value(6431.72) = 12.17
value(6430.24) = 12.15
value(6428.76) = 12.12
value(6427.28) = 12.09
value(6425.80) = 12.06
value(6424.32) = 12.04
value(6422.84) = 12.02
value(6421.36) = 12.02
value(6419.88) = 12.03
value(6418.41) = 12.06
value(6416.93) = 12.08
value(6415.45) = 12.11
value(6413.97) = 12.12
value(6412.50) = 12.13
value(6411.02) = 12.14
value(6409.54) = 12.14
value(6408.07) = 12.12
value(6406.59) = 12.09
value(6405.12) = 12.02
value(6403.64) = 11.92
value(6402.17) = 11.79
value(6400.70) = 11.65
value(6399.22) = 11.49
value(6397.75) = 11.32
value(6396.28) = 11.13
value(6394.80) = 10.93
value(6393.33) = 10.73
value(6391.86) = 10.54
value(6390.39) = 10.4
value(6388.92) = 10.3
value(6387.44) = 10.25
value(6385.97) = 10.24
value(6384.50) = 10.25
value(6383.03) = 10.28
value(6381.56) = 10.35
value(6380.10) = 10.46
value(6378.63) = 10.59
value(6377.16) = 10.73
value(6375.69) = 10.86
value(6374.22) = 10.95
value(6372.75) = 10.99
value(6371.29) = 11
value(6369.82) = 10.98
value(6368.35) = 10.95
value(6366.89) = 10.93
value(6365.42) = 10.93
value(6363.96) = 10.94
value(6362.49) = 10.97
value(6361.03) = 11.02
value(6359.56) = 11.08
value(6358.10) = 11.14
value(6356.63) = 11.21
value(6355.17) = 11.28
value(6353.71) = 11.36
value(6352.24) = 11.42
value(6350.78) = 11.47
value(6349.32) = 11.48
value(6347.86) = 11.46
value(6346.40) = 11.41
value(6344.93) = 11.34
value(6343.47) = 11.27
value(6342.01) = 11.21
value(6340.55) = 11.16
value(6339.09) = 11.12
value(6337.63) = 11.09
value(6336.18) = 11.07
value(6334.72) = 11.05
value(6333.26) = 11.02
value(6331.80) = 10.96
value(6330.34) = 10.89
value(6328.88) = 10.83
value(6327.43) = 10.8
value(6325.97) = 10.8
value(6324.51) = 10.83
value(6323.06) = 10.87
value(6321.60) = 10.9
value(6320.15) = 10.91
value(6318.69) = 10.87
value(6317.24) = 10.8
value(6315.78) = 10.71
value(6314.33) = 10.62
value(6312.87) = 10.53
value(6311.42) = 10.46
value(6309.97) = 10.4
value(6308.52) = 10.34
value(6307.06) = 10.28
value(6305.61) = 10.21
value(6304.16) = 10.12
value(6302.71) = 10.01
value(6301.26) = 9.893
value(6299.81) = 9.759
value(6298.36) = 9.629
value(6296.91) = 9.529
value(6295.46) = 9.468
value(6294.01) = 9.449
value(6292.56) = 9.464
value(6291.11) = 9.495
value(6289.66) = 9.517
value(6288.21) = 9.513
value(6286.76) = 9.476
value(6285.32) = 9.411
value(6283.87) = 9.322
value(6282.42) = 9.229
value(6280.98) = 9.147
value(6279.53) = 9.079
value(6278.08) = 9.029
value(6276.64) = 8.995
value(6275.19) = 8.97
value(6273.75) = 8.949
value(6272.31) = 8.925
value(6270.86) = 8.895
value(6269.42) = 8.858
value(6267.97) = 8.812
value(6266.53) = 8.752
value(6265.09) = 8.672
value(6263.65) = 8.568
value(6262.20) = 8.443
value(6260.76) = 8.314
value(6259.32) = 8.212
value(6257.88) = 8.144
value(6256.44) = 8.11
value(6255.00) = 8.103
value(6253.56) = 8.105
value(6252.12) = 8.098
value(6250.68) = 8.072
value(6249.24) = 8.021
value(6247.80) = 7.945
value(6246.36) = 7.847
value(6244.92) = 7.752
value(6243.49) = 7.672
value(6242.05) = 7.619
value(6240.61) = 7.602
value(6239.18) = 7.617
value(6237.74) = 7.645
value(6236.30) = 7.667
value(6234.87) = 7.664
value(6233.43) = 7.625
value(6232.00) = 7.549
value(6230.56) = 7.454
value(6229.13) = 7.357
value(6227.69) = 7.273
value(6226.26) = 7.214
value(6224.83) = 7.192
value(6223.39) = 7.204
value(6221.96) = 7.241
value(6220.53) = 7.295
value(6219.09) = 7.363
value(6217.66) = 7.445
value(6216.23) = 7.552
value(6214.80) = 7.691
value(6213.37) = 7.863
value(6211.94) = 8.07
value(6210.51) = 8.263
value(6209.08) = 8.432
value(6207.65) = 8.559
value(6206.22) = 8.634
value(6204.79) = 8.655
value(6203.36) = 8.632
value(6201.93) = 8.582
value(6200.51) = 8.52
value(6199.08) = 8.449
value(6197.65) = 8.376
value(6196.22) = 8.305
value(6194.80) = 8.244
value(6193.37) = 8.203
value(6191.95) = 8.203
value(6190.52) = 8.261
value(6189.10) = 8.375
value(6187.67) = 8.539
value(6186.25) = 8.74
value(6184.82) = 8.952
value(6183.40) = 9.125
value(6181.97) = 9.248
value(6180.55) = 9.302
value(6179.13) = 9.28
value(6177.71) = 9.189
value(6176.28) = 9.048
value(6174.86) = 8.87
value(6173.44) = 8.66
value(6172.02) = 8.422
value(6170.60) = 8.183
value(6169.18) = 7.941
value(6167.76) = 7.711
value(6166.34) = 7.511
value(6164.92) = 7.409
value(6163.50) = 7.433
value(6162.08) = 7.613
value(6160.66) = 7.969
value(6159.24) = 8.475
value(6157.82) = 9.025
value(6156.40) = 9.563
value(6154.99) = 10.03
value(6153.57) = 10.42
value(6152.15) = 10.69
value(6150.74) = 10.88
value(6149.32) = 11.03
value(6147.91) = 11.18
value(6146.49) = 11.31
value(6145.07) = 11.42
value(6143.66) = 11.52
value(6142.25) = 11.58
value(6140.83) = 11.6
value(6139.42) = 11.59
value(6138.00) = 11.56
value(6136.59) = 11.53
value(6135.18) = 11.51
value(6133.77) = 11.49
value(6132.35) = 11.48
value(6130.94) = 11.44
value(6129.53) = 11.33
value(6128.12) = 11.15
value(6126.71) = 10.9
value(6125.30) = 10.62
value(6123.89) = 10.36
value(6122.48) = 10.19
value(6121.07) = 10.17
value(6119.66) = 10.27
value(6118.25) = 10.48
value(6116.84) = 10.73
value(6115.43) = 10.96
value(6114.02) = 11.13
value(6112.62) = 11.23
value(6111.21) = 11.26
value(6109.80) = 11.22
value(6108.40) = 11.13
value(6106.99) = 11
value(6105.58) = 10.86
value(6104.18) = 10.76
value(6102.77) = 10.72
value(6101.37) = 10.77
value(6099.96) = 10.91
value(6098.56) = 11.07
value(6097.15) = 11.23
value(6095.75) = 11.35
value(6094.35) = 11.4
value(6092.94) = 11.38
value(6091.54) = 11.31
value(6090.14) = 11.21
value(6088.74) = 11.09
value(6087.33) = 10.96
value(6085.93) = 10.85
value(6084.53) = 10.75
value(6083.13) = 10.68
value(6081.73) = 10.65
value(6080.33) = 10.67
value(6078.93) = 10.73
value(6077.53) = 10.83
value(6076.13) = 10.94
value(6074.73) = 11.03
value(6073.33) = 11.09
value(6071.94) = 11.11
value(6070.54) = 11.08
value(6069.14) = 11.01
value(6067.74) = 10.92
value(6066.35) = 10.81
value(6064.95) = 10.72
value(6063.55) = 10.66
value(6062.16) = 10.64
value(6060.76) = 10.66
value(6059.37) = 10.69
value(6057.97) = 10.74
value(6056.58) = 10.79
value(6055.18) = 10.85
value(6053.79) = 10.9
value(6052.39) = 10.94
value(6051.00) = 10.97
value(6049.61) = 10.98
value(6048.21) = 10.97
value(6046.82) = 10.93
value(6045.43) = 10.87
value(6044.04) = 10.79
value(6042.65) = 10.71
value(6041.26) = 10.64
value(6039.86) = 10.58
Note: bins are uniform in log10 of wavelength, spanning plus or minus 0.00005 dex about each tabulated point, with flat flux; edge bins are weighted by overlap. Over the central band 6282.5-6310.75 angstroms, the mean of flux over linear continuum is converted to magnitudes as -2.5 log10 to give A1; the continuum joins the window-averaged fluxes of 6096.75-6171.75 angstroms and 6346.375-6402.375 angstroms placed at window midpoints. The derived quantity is 0.11 mag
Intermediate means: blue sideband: 10.4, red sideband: 10.9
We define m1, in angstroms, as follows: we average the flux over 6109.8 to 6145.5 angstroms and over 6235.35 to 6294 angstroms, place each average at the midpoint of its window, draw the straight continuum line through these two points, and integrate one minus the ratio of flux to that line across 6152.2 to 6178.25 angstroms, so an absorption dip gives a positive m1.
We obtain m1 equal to 4.58 angstroms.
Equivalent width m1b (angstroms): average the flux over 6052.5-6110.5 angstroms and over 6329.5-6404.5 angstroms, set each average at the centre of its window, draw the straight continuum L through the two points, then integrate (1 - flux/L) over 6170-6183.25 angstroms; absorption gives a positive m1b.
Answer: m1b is 2.5 angstroms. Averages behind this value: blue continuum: 10.9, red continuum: 11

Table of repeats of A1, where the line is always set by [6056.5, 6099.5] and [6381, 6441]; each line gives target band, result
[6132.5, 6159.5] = 0.02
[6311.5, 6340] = 0.05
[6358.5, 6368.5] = 0.05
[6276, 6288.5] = 0.22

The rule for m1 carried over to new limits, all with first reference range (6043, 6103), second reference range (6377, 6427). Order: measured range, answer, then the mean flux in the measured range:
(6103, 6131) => 0.36 angstroms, 10.8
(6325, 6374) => 0.88 angstroms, 11.1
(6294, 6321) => 2.44 angstroms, 10.2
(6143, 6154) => -0.04 angstroms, 11.1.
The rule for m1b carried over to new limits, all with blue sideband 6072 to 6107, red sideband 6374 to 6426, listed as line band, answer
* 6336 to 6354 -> 0.0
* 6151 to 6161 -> 1.3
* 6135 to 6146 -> -0.5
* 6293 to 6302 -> 1.3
